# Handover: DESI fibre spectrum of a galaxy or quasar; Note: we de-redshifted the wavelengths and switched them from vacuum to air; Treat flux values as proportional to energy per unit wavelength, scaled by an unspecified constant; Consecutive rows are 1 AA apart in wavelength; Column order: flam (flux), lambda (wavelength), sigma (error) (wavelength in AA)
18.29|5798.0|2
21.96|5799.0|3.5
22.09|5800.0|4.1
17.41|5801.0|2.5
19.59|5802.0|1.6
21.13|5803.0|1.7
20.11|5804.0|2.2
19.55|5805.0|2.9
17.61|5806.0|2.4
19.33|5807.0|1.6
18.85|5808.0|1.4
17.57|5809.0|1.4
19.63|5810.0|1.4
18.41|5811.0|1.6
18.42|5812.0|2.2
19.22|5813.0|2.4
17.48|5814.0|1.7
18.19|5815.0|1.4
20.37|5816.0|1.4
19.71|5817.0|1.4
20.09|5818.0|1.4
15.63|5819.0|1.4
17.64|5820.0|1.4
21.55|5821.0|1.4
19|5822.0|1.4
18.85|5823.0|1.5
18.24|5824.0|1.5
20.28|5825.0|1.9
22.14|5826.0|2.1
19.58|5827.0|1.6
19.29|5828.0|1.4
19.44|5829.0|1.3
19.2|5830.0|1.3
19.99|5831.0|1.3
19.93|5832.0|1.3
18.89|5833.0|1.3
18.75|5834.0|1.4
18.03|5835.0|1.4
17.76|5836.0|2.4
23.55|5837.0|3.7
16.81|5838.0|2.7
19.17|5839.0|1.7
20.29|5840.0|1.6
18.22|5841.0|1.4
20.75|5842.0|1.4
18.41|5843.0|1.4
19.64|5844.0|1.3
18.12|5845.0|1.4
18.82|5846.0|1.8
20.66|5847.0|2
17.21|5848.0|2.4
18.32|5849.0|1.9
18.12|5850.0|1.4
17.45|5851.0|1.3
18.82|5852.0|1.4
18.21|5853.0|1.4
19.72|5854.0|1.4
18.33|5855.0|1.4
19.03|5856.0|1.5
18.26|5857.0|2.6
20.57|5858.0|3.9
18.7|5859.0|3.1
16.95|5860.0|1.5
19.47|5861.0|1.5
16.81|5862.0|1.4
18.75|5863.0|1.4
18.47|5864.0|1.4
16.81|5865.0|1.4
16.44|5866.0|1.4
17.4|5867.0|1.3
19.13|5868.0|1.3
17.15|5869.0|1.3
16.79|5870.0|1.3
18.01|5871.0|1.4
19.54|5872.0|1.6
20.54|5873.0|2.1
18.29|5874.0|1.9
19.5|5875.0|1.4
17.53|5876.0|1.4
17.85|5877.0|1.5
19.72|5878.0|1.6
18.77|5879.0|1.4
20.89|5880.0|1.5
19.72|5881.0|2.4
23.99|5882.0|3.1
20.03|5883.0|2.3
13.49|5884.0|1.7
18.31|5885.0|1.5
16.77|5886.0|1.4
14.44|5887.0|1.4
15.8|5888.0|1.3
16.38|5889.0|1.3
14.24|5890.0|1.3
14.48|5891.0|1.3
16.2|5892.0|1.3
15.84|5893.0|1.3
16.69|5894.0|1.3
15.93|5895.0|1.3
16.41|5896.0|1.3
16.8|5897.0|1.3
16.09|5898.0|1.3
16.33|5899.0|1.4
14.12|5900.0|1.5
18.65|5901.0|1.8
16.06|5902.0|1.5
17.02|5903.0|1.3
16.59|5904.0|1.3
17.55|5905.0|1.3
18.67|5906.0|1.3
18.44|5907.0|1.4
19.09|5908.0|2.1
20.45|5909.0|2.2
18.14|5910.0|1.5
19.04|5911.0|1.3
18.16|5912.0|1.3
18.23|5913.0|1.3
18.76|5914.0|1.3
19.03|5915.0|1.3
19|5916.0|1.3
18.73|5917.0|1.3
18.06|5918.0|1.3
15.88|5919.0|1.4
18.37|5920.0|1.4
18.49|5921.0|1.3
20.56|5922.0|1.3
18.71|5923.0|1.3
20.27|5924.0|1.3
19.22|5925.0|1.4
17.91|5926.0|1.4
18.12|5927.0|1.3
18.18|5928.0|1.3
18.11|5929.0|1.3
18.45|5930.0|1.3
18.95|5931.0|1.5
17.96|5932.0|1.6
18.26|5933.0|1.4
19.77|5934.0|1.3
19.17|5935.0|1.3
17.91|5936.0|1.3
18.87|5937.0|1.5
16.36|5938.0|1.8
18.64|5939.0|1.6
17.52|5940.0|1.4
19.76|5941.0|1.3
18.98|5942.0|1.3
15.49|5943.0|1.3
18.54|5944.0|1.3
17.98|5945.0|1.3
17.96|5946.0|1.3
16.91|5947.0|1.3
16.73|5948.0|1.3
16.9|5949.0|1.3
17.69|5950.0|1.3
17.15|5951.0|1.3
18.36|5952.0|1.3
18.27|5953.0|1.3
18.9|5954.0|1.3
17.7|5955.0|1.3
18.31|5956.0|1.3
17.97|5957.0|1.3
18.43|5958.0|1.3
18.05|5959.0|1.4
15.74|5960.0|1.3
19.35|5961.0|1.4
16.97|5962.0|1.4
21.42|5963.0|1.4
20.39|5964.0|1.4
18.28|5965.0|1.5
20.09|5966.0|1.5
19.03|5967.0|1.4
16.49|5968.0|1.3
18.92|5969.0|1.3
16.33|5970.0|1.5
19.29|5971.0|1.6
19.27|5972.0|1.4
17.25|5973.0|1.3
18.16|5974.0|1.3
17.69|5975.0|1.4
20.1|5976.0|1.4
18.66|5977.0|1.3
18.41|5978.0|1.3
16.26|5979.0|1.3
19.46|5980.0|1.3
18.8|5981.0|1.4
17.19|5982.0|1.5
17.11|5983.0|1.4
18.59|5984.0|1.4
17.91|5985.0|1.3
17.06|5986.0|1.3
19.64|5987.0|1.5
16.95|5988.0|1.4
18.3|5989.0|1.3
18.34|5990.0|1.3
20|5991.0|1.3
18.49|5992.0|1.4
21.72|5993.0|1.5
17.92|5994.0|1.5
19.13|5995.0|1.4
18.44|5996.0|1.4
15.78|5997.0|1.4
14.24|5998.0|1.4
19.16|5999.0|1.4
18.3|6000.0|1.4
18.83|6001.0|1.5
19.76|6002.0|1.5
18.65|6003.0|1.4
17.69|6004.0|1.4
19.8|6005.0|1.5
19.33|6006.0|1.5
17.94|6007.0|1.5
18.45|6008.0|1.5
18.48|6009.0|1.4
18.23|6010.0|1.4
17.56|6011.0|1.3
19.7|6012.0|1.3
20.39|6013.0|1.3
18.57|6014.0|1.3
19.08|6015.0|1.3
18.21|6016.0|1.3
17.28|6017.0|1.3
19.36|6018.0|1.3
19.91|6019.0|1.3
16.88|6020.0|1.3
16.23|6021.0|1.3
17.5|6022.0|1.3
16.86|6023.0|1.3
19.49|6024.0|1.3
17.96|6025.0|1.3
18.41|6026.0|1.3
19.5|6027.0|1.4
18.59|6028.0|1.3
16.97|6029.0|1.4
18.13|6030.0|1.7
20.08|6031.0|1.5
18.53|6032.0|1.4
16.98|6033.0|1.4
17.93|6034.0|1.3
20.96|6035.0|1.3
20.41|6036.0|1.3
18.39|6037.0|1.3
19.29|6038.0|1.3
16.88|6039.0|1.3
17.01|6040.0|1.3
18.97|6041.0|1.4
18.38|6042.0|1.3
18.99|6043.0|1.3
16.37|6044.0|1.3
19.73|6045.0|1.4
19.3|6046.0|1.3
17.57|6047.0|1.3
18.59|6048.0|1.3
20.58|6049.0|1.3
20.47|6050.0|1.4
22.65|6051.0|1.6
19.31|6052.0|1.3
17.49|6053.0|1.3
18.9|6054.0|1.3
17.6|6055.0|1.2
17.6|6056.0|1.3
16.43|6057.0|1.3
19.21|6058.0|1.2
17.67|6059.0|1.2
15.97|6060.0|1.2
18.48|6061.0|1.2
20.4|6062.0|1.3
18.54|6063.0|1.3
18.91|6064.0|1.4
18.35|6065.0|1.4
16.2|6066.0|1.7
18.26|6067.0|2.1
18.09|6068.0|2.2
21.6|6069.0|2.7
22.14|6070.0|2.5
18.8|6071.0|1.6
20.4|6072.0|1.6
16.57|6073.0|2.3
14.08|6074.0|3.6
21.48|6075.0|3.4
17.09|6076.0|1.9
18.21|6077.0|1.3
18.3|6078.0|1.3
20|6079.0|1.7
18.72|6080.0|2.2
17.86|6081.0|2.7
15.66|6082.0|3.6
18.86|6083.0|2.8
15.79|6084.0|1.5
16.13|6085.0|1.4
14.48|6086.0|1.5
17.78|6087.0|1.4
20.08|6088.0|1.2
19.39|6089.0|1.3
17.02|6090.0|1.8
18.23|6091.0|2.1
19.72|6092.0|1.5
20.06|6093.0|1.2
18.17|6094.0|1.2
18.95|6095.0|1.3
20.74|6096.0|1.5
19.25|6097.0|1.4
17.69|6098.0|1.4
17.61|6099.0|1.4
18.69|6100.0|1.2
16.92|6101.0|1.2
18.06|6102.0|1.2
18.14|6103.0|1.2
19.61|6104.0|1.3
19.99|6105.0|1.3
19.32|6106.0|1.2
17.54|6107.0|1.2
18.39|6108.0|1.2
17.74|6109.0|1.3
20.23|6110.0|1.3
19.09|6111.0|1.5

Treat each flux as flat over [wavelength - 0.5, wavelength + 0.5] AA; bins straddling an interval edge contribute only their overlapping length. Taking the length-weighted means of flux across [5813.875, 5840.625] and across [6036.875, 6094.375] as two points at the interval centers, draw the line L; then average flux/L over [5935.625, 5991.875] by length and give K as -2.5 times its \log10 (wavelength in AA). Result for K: 0.04 mag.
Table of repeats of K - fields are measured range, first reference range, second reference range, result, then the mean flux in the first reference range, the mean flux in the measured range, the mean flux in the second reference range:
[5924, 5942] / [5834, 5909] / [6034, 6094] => -0.02 mag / 18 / 18.5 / 18.5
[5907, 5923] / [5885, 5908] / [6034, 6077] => -0.12 mag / 16.4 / 18.7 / 18.7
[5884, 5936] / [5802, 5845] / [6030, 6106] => 0.08 mag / 19.2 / 17.6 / 18.5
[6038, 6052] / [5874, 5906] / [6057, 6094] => -0.05 mag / 17.2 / 18.9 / 18.3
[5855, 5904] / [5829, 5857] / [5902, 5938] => 0.07 mag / 19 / 17.6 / 18.5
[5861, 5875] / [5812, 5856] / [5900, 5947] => 0.04 mag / 19.1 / 18.1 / 18.3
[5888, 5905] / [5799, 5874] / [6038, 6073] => 0.17 mag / 18.9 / 16.1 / 18.7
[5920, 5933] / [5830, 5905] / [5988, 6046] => -0.03 mag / 18.1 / 18.7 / 18.5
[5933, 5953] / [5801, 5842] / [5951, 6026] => 0.04 mag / 19.2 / 17.9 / 18.4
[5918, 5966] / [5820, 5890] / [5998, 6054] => 0.02 mag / 18.7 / 18.3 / 18.6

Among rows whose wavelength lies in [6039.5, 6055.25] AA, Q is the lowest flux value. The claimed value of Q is 16.37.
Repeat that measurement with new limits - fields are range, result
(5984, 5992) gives 16.95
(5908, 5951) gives 15.49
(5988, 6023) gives 14.24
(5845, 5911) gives 13.49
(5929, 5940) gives 16.36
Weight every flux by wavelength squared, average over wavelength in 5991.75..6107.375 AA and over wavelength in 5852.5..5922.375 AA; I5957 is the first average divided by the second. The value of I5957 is 1.1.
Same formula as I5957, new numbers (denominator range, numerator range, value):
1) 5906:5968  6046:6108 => 1.05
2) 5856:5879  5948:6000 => 1.03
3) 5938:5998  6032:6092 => 1.05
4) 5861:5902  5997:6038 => 1.10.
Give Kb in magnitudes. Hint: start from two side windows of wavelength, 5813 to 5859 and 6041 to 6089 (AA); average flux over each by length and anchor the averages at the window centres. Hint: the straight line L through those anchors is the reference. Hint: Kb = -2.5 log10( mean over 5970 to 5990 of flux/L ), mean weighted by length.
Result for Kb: 0.03 mag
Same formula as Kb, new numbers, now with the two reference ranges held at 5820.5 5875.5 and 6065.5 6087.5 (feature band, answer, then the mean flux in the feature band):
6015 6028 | 0.00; 18.2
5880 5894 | 0.10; 17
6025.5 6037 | -0.03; 18.8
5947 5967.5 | 0.01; 18.3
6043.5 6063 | -0.03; 18.6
